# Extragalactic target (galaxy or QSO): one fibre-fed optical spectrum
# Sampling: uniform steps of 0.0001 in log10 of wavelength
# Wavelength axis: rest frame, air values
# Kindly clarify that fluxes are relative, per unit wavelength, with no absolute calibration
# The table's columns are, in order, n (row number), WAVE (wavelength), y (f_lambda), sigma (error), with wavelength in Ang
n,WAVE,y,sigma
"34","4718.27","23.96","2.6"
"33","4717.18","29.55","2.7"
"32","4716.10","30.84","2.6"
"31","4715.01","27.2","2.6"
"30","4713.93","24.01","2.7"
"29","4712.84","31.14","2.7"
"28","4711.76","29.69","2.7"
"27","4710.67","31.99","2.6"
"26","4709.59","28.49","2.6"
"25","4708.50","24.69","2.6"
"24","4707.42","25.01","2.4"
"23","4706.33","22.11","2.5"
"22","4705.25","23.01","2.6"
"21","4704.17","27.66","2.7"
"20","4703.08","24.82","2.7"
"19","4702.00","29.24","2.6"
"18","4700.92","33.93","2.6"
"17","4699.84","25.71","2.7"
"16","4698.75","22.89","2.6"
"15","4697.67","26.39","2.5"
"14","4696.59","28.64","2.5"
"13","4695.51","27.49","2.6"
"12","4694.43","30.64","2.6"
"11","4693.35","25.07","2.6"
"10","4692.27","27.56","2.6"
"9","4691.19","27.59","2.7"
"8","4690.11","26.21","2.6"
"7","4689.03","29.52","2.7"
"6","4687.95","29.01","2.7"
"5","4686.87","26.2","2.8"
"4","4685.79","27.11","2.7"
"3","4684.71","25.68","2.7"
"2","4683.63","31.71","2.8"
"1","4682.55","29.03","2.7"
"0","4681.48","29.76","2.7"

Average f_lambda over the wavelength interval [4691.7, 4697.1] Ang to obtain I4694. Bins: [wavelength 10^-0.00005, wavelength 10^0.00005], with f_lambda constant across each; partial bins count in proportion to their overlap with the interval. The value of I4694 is 27.9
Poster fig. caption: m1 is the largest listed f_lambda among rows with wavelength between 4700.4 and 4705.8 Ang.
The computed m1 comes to 33.93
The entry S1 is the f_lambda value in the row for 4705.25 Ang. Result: 23.01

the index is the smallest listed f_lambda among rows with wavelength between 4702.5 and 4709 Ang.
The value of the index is 22.11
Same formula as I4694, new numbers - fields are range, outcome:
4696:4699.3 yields 26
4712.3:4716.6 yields 28.3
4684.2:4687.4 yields 26.3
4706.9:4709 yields 24.9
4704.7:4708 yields 23.4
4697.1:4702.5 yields 27.6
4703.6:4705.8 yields 25.3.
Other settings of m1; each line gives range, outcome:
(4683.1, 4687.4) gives 31.71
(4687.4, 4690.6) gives 29.52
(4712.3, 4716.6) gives 31.14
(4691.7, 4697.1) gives 30.64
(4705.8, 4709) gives 25.01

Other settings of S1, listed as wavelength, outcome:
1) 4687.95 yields 29.01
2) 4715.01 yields 27.2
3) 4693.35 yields 25.07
